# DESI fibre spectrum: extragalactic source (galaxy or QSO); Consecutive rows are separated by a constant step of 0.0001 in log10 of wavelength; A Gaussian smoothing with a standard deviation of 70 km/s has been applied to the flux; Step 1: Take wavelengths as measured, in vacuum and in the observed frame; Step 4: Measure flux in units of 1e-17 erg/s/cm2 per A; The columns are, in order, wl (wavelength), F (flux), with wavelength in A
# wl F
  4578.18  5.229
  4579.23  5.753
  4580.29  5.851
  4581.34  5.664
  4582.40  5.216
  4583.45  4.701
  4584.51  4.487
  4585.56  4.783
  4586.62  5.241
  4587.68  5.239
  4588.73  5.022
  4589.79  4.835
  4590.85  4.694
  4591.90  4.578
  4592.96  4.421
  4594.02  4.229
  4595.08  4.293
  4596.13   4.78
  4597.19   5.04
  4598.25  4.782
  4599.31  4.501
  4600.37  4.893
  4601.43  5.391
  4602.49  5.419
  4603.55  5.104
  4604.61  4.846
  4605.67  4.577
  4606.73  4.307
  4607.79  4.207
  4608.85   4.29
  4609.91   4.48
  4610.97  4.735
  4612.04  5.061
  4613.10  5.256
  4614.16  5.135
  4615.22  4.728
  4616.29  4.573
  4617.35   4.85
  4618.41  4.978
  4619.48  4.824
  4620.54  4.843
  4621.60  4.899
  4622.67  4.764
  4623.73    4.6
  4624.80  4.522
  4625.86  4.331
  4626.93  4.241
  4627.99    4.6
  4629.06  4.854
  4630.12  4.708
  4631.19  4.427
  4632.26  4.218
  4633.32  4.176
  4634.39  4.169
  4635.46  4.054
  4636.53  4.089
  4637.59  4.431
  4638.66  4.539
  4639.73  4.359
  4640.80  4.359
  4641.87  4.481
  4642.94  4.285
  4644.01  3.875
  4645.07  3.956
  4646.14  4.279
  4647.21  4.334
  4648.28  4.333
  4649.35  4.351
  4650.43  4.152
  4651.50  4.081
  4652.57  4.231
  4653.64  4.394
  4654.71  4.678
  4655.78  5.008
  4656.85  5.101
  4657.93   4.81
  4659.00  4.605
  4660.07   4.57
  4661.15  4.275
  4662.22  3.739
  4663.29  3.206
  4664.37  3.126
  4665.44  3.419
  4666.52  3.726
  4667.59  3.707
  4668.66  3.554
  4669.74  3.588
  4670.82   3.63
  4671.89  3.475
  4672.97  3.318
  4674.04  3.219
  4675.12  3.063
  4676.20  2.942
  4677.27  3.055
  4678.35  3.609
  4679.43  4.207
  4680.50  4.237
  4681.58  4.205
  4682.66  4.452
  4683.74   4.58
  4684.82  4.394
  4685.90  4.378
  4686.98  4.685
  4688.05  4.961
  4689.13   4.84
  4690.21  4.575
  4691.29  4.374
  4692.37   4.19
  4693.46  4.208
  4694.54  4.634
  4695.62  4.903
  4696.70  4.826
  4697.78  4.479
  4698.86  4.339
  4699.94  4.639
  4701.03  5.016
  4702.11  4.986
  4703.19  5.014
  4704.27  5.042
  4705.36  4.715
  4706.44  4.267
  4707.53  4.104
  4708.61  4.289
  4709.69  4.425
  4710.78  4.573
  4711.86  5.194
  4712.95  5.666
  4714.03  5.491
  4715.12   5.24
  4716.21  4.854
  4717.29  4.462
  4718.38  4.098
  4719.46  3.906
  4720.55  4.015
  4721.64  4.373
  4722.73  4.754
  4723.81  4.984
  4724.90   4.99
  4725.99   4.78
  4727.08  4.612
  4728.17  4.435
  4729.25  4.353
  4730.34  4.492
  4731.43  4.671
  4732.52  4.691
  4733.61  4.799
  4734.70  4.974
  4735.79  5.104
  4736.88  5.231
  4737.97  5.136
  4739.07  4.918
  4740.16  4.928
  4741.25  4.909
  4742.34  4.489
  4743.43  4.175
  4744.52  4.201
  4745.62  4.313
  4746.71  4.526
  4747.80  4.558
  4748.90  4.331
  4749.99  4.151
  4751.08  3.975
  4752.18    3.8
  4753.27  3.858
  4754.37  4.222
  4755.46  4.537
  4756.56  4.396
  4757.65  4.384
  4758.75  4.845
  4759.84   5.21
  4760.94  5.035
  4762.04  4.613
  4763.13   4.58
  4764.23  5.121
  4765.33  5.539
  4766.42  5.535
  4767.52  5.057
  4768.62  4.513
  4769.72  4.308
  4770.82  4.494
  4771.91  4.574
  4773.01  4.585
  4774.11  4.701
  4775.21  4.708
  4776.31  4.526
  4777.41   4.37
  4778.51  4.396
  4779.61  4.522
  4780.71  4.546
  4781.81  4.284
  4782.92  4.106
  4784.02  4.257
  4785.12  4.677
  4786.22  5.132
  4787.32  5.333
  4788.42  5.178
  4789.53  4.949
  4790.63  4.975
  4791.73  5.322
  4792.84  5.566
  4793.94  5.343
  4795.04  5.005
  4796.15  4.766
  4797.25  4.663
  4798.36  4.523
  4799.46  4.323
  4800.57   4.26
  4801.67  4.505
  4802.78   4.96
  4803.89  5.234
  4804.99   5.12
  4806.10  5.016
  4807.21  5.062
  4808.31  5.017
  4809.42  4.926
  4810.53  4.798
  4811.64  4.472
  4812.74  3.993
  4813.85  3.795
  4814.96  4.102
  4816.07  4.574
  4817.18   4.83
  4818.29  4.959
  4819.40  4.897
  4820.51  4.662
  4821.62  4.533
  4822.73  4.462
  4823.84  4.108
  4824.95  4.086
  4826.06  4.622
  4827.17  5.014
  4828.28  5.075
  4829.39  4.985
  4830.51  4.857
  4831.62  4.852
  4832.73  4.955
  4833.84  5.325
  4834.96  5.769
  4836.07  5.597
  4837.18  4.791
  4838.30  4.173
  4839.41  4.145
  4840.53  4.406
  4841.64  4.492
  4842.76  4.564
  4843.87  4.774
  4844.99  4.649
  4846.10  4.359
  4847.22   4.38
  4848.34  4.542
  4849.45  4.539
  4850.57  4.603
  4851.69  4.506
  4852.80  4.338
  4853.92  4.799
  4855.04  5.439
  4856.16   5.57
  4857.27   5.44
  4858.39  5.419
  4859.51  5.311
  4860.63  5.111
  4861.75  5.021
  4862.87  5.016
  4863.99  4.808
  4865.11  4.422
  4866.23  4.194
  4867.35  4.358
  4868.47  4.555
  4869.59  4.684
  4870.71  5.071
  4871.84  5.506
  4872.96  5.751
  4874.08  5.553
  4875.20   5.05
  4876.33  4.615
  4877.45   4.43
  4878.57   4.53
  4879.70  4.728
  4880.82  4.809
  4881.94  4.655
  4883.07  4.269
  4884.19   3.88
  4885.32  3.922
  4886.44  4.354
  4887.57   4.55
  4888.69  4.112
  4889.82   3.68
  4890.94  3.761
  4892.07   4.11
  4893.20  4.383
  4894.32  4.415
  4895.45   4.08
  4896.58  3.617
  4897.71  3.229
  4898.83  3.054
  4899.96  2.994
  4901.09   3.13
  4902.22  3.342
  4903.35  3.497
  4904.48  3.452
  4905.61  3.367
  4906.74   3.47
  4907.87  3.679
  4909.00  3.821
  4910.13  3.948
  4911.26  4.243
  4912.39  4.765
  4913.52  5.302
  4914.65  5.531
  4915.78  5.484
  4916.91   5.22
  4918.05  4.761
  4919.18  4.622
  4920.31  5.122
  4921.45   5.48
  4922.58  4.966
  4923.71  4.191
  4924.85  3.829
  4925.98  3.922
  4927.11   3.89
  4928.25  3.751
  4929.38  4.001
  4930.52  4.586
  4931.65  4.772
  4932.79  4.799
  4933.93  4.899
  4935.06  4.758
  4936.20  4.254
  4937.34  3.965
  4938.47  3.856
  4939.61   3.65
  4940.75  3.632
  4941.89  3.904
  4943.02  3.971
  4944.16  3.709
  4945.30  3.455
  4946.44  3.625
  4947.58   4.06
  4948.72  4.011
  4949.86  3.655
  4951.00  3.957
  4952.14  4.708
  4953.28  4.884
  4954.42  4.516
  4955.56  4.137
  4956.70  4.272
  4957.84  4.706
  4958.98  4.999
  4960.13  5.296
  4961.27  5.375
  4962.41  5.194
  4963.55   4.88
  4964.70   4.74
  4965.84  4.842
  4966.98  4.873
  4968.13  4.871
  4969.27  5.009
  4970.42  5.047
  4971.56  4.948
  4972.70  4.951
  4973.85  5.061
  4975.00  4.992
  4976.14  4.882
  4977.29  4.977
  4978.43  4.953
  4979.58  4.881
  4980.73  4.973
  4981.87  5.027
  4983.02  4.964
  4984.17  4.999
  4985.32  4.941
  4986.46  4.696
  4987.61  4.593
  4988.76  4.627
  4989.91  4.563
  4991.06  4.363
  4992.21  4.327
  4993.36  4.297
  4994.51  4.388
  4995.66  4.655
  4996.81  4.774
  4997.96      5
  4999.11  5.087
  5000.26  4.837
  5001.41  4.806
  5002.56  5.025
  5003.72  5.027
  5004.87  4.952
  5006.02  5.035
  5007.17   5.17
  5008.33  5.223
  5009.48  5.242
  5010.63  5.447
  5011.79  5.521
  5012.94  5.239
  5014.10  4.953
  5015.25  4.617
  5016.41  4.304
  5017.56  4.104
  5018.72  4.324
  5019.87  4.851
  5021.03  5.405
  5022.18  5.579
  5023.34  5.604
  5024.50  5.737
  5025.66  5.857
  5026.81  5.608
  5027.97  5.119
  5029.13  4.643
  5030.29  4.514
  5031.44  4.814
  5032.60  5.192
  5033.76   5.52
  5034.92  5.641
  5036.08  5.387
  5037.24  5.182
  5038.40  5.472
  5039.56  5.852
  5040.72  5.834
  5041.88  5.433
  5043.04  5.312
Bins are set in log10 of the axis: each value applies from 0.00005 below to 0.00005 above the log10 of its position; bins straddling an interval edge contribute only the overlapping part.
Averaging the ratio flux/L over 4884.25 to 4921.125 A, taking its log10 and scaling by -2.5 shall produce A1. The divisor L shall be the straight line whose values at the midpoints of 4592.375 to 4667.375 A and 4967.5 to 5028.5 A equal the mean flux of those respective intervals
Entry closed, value 0.18 mag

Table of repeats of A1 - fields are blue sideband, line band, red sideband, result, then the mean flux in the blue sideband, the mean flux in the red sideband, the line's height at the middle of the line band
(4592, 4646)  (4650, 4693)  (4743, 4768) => 0.131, 4.59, 4.56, 4.58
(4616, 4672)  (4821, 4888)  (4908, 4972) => -0.077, 4.29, 4.49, 4.43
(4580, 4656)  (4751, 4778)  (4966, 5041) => 0.032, 4.63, 5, 4.77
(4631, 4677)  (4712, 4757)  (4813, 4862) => -0.060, 4.04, 4.75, 4.36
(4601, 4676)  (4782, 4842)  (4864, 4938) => -0.101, 4.34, 4.34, 4.34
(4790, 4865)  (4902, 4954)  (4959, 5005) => 0.144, 4.79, 4.87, 4.84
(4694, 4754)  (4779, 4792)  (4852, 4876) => 0.008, 4.63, 5.01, 4.8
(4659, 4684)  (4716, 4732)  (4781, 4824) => -0.100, 3.7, 4.74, 4.12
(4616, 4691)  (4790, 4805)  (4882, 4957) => -0.170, 4.23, 4.14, 4.18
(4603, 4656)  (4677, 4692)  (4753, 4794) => 0.061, 4.51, 4.74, 4.6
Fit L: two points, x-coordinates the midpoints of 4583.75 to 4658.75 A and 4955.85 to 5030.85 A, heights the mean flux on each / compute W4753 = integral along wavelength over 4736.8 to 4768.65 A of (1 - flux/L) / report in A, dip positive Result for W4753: 0.6 A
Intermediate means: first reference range 4.6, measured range 4.63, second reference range 4.93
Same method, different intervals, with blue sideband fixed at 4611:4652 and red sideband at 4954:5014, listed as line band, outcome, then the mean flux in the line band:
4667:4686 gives 3.36 A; 3.74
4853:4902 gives 2.66 A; 4.51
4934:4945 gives 1.92 A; 4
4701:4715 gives -0.78 A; 4.84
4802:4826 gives 0.27 A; 4.64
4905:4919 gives 1.00 A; 4.47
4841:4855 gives 0.47 A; 4.58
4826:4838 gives -0.91 A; 5.08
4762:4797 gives -1.06 A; 4.8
